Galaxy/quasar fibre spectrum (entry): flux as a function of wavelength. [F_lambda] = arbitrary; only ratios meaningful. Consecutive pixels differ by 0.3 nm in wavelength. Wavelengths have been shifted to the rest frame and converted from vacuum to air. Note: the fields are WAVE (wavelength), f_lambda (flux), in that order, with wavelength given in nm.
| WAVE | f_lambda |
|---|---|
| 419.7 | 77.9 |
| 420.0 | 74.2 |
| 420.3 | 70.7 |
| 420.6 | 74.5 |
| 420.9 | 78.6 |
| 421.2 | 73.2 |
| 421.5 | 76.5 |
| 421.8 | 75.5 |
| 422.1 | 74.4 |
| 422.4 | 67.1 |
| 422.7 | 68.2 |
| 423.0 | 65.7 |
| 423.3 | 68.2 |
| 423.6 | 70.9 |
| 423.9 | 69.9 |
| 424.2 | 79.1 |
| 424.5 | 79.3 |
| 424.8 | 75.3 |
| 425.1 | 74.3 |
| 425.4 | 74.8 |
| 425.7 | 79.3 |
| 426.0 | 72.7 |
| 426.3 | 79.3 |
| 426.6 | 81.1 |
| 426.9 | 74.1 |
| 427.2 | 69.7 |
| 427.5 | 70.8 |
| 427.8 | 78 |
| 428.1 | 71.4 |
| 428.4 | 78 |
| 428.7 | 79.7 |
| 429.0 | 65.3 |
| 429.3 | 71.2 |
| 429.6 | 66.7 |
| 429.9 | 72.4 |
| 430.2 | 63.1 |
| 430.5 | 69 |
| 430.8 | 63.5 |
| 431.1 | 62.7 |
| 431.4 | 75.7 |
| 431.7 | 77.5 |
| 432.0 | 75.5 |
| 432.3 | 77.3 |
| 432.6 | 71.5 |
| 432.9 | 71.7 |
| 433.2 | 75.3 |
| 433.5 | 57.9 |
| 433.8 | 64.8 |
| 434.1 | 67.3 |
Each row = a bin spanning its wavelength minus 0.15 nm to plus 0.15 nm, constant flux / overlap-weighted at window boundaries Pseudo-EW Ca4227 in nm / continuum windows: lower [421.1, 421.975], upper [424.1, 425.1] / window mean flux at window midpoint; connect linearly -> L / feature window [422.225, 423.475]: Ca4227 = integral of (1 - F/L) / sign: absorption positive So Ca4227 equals 0.14 nm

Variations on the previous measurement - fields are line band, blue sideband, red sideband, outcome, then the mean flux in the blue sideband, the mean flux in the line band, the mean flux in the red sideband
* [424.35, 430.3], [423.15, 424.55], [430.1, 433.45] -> -0.15 nm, 73.1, 73.9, 70.9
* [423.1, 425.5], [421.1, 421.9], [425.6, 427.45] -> 0.05 nm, 75.2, 73.8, 75.7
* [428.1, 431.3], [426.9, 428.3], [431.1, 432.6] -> 0.19 nm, 72.8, 69.4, 74.6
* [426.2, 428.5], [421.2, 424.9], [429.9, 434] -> -0.13 nm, 72.5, 75.2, 69.7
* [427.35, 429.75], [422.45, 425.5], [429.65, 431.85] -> -0.09 nm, 72.4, 72.6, 69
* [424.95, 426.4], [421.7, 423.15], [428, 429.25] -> -0.08 nm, 70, 76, 73.5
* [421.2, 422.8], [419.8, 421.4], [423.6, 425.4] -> 0.05 nm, 74.4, 72.5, 75.1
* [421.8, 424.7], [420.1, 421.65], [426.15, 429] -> 0.12 nm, 74.7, 71.7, 75.2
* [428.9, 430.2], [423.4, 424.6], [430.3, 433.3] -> 0.07 nm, 74.3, 68.4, 71.8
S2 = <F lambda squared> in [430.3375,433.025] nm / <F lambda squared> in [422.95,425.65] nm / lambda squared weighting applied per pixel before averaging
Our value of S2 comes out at 1.0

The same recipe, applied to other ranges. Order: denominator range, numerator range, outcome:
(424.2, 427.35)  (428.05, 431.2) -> 0.93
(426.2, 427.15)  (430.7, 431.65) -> 0.91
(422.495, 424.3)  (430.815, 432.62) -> 1.08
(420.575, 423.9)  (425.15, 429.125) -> 1.07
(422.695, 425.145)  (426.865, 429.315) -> 1.03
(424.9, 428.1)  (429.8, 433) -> 0.96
